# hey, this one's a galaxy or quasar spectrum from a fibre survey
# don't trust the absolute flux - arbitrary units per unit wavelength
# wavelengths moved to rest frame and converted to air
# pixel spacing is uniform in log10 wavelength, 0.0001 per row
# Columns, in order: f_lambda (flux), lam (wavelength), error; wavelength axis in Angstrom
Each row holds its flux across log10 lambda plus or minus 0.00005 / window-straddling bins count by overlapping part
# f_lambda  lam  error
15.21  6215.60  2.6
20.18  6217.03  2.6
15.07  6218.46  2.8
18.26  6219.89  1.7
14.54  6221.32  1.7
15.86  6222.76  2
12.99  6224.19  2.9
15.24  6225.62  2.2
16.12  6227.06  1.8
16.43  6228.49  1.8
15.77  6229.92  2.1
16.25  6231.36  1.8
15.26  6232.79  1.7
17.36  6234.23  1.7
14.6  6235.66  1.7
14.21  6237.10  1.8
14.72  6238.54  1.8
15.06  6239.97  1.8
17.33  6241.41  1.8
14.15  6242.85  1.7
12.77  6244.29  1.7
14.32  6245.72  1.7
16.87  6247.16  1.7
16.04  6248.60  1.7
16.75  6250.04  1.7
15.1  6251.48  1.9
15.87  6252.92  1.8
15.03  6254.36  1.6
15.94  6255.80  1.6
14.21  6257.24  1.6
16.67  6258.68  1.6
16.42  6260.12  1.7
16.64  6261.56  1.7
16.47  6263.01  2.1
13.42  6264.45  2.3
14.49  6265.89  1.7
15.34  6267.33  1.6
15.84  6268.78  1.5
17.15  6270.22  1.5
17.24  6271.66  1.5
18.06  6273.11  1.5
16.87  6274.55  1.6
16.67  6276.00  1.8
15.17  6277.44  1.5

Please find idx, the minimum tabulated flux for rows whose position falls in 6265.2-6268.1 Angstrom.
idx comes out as 14.49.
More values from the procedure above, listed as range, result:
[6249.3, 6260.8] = 14.21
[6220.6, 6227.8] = 12.99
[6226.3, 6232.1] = 15.77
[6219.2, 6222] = 14.54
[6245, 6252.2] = 14.32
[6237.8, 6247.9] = 12.77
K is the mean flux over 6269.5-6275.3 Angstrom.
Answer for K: 17.3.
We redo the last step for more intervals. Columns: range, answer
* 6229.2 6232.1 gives 16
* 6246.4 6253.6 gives 16.1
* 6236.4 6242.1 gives 15.3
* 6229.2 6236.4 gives 15.8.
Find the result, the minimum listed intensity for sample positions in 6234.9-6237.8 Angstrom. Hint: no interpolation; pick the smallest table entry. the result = 14.21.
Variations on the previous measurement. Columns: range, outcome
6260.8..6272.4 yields 13.42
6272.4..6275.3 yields 16.87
